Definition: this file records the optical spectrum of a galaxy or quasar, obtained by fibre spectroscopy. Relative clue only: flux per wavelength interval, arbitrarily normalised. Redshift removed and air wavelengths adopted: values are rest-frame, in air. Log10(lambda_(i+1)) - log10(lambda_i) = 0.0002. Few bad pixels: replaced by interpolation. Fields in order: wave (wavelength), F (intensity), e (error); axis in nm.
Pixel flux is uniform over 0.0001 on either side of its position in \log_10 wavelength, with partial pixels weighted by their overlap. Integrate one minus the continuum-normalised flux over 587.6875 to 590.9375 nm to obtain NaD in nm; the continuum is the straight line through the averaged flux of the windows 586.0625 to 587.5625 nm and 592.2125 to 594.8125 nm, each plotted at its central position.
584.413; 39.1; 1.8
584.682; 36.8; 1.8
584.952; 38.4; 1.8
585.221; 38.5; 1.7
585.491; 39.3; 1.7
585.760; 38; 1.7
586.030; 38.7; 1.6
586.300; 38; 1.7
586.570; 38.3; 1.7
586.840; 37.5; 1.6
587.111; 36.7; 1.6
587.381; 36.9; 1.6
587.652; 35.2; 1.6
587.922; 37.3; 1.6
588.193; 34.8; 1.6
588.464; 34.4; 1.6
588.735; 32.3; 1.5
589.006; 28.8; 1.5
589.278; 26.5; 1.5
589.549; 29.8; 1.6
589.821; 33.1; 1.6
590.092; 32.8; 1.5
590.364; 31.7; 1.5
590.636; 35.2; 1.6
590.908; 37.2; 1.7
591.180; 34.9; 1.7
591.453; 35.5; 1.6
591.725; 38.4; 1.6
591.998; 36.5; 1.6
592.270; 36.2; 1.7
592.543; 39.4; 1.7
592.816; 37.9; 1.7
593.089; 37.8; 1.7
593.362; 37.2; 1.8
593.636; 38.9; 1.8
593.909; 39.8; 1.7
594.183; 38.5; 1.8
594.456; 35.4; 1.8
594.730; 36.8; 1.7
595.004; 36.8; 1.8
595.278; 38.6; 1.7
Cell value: 0.42 nm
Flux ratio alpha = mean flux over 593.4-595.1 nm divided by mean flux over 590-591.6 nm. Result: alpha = 1.1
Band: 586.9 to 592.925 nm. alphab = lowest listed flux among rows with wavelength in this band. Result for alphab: 26.5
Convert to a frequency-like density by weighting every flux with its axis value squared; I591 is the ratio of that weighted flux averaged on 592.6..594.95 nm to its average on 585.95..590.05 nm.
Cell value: 1.1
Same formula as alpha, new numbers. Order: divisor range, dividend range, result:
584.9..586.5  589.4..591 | 0.86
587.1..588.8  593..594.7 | 1.07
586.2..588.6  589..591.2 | 0.88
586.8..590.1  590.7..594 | 1.12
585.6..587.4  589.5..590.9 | 0.88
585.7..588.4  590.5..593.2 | 1.00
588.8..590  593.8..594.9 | 1.26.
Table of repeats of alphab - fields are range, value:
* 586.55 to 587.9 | 35.2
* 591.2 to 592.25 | 35.5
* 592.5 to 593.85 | 37.2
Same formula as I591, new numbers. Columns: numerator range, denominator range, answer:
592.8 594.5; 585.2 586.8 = 1.02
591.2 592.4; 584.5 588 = 0.99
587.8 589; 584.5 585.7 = 0.90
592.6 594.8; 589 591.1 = 1.19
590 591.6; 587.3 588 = 0.96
